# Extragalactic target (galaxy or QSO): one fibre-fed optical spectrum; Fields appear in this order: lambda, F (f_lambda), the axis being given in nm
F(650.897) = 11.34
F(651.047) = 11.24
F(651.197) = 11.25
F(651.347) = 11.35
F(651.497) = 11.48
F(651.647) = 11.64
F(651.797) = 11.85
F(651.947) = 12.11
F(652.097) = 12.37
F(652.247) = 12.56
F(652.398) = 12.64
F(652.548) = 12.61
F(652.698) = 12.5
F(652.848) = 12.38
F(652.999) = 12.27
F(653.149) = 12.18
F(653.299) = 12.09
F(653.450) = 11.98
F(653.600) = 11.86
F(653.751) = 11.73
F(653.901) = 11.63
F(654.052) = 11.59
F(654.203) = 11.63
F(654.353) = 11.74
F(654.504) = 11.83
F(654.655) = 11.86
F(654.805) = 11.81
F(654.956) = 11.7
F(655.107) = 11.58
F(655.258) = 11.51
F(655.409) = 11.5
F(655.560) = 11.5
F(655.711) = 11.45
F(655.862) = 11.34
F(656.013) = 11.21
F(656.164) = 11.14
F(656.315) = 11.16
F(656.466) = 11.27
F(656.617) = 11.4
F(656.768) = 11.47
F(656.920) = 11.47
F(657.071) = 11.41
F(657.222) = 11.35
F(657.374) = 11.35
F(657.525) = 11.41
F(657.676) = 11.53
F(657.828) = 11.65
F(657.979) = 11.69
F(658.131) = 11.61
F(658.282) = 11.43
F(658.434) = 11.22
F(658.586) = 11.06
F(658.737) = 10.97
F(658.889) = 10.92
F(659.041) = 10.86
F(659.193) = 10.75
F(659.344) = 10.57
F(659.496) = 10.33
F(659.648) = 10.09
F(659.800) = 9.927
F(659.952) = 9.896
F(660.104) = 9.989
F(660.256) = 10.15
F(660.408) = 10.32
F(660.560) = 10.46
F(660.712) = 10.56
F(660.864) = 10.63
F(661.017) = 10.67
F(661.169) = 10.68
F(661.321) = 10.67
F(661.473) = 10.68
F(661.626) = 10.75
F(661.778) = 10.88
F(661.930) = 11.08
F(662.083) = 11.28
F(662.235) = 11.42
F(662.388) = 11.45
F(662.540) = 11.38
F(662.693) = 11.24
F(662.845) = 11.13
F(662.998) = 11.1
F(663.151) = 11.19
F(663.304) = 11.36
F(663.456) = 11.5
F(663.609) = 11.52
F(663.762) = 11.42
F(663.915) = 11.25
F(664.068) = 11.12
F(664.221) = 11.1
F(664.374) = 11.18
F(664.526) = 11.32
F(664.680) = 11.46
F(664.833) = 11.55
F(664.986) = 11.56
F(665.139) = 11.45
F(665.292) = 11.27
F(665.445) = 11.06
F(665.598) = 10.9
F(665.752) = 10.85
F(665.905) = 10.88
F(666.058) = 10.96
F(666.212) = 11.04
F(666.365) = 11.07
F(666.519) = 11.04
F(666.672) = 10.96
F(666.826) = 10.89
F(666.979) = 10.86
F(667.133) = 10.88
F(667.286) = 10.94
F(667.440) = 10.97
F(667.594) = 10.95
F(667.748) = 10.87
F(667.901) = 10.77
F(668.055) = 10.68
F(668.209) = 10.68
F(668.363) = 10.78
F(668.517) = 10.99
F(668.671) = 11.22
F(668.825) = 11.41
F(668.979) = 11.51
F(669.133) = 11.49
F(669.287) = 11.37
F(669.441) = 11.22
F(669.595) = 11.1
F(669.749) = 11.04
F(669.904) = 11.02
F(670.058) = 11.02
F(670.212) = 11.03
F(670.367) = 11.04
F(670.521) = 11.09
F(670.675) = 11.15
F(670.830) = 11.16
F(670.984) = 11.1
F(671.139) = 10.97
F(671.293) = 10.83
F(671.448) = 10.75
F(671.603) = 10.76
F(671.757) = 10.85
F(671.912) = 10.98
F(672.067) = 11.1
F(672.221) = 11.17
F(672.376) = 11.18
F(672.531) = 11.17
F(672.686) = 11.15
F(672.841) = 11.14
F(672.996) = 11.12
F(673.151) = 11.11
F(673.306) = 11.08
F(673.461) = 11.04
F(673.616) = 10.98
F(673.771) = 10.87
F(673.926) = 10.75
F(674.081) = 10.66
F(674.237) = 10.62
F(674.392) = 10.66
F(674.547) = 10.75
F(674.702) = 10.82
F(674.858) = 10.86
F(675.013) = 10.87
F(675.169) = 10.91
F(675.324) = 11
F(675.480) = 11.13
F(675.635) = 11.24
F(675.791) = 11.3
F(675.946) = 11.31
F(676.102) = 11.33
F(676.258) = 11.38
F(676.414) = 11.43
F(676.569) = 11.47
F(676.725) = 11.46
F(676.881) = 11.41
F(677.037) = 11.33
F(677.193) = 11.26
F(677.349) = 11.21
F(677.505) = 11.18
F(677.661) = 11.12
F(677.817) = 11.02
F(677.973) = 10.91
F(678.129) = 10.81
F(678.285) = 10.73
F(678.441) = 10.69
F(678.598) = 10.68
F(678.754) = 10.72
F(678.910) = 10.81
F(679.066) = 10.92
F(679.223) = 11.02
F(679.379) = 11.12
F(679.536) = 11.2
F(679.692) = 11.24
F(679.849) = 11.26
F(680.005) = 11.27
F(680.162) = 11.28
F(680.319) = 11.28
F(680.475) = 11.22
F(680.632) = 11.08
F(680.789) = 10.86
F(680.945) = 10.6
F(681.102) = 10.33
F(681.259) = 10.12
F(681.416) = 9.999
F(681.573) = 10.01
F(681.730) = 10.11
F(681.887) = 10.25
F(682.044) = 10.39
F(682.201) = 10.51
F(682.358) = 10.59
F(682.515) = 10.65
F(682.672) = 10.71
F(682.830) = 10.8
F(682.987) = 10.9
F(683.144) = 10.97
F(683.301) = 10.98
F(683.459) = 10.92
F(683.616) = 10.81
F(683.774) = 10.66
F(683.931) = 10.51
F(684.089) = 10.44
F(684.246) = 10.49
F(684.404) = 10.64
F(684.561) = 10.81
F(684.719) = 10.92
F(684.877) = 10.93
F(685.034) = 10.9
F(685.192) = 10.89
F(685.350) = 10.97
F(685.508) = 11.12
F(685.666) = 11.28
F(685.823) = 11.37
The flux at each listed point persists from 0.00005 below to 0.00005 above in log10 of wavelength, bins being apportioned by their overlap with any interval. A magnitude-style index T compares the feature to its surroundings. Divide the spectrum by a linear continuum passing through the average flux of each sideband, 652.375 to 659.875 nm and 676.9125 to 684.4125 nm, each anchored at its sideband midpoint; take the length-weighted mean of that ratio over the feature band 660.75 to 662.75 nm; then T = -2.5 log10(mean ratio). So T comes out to 0.03 mag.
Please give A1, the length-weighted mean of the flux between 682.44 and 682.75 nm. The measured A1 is 10.7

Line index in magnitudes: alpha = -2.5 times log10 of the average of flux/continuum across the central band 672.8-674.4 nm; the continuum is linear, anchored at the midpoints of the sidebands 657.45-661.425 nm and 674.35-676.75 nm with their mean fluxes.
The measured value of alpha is 0.02 mag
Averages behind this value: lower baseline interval 10.8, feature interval 10.9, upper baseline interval 11.1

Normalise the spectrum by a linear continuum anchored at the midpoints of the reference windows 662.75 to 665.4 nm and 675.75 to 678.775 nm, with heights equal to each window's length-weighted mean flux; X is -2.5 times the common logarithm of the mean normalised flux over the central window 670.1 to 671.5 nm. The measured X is 0.021 mag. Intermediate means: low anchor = 11.3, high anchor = 11.1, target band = 11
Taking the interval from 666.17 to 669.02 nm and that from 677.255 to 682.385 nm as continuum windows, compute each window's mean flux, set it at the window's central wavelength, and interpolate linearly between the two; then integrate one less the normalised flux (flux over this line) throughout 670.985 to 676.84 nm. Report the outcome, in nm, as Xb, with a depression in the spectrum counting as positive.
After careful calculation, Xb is -0.08 nm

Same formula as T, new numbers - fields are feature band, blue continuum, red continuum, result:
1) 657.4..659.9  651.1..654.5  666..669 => 0.05 mag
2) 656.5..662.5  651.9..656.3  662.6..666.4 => 0.06 mag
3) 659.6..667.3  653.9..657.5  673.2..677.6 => 0.04 mag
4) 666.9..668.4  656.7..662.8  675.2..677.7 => 0.03 mag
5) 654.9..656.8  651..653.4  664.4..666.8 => 0.04 mag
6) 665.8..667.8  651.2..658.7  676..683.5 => 0.04 mag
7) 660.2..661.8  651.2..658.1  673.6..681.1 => 0.09 mag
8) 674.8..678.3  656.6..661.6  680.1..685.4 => -0.04 mag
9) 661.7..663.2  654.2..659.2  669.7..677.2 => 0.01 mag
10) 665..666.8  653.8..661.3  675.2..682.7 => 0.00 mag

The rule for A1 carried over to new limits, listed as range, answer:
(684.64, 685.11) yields 10.9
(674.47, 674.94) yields 10.8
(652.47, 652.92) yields 12.5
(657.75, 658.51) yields 11.5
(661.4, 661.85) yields 10.8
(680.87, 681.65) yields 10.2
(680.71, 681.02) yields 10.7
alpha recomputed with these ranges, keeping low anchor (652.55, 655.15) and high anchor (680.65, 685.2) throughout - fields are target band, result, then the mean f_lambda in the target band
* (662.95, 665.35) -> 0.01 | 11.3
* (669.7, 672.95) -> 0.01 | 11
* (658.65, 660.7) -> 0.12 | 10.4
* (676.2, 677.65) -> -0.04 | 11.3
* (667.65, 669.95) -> 0.02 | 11.1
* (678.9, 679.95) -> -0.03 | 11.1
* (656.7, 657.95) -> 0.03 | 11.5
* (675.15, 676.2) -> -0.02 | 11.2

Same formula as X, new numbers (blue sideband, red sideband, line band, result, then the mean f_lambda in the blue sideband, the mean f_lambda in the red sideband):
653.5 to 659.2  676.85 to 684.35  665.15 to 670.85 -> 0.01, 11.4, 10.8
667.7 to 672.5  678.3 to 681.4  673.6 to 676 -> 0.01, 11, 10.9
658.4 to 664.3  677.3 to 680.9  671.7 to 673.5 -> -0.01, 10.9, 11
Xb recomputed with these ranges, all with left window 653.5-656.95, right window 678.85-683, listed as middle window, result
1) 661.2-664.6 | 0.04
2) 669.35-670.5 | 0.00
